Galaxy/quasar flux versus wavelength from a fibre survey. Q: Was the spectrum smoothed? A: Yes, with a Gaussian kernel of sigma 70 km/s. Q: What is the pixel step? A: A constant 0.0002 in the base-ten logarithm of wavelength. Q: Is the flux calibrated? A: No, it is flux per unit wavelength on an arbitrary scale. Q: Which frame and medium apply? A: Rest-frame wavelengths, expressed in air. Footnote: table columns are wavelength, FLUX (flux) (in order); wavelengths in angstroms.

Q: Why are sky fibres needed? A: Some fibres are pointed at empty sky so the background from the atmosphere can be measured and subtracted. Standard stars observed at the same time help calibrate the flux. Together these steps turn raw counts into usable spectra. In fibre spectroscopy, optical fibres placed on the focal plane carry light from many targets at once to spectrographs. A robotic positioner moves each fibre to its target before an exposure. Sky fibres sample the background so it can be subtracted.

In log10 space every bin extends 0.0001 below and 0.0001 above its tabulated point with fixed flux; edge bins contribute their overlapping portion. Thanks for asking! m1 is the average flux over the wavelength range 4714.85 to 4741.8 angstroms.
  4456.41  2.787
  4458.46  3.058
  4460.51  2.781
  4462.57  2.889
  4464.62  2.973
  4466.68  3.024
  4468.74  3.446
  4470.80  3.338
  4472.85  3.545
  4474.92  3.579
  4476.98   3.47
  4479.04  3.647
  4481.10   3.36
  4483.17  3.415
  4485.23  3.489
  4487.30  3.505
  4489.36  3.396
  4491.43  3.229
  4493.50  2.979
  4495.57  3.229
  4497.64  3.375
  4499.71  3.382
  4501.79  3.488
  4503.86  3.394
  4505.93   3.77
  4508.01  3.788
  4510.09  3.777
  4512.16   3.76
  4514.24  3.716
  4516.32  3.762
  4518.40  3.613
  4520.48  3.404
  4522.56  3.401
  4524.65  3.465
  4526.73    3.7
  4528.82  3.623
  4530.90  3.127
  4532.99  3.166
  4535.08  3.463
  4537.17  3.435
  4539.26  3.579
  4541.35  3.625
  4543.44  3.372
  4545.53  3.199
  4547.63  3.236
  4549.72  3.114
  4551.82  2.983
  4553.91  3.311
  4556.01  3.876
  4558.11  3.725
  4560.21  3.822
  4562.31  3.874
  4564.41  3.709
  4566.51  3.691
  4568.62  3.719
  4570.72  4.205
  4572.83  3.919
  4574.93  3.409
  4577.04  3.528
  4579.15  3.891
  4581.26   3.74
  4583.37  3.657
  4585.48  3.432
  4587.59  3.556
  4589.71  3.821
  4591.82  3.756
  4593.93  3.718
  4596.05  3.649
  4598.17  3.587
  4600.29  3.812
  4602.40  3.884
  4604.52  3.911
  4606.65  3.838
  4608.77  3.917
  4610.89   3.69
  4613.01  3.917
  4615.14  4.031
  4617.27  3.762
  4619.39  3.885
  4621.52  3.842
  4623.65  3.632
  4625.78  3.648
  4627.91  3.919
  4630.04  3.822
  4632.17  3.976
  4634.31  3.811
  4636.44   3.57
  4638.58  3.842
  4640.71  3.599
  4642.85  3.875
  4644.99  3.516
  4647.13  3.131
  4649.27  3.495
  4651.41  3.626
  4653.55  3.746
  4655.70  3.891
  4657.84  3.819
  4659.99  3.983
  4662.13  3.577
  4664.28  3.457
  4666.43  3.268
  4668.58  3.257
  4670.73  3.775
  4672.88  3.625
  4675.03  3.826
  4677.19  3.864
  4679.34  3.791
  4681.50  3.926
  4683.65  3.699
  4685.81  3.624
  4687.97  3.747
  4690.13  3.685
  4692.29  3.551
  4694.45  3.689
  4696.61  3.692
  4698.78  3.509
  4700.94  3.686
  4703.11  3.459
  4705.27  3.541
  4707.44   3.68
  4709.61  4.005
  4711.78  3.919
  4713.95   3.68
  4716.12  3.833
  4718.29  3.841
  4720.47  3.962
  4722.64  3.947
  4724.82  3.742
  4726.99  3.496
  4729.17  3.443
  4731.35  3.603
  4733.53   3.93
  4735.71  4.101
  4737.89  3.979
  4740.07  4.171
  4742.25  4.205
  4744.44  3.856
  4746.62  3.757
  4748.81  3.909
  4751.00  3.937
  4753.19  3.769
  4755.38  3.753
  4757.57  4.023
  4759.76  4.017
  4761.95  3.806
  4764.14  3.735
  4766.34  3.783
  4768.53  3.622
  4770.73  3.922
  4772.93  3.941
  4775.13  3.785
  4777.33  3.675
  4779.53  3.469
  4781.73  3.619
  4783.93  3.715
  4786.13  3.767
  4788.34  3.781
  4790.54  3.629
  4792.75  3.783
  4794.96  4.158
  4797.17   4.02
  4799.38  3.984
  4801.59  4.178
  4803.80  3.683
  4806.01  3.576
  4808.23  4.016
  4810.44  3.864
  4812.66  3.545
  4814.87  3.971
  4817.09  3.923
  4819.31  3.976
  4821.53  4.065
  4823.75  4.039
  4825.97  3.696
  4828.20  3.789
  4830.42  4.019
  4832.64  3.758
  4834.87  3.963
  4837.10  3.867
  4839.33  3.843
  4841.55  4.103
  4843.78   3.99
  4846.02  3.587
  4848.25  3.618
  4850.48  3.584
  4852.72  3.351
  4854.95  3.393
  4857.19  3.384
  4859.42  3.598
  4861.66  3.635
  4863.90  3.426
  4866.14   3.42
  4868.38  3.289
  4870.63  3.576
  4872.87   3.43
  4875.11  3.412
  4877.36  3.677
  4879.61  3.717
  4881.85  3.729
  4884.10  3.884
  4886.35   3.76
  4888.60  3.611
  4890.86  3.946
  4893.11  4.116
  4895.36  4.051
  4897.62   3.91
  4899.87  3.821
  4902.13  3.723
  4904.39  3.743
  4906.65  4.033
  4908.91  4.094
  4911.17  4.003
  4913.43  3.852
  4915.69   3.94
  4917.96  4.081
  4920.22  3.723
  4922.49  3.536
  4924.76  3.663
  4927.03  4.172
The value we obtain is 3.85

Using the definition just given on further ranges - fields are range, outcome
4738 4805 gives 3.85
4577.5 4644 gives 3.77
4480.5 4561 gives 3.46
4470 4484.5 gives 3.48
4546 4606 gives 3.66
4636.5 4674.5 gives 3.62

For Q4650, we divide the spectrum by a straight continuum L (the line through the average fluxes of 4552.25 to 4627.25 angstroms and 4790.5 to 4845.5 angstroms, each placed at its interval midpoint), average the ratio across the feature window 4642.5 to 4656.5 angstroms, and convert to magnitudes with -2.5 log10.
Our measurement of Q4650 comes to 0.06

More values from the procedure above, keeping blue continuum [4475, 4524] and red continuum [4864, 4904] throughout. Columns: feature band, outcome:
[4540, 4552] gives 0.076 mag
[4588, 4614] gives -0.070 mag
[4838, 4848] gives -0.051 mag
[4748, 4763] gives -0.073 mag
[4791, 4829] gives -0.066 mag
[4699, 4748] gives -0.056 mag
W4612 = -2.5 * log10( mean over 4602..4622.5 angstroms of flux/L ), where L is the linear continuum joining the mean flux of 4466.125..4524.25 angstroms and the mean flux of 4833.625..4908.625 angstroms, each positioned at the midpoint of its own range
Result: -0.09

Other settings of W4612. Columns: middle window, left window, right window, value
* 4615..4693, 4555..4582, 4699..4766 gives 0.03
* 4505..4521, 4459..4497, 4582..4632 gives -0.09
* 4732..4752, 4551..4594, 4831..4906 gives -0.08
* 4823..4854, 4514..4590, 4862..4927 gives -0.02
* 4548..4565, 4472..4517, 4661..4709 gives 0.00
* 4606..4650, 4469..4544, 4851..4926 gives -0.06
